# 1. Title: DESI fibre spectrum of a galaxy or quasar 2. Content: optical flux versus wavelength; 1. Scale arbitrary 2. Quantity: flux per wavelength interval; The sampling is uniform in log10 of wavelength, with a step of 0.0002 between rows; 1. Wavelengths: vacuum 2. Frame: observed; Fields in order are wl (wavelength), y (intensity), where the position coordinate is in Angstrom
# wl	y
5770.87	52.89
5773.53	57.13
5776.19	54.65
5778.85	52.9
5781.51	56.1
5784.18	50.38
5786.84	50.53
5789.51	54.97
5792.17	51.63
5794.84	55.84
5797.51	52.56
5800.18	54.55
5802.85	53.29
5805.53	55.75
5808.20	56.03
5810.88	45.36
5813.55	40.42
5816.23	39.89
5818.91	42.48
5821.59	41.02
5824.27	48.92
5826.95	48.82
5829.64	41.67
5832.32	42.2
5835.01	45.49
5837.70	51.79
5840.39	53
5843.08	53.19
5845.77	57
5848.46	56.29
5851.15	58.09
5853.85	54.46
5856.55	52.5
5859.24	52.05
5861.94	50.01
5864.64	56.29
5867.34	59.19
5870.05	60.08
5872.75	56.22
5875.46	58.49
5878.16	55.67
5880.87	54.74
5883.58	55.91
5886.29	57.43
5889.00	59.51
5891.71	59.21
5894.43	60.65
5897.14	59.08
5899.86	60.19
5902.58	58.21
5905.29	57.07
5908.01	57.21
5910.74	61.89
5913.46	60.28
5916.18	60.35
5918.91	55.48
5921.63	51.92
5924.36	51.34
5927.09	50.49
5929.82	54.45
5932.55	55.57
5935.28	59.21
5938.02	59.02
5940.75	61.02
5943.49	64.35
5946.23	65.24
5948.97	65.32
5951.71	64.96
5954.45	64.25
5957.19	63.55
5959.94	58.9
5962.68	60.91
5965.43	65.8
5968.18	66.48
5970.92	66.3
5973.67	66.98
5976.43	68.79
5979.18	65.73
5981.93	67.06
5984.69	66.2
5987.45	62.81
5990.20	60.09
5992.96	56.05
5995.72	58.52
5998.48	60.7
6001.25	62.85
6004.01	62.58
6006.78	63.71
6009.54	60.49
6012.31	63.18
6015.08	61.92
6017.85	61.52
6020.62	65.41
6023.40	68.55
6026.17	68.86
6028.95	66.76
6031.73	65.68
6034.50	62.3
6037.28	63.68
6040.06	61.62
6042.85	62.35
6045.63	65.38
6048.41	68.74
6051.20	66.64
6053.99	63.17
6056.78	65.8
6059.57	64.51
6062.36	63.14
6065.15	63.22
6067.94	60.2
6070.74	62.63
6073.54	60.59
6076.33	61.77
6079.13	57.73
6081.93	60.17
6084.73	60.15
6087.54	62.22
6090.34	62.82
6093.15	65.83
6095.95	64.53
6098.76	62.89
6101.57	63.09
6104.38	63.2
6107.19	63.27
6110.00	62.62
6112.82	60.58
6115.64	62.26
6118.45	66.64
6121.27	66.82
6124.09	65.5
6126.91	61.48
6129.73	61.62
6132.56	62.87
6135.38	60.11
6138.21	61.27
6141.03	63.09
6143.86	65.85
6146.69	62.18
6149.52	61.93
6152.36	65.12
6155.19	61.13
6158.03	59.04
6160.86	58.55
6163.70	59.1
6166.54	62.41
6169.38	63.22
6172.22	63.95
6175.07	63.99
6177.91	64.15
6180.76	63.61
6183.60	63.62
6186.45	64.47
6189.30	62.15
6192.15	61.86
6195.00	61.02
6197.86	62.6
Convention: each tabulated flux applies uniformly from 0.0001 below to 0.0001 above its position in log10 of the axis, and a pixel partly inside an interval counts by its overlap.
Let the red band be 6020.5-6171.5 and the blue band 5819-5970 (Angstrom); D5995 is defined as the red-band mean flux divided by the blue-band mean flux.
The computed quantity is 1.12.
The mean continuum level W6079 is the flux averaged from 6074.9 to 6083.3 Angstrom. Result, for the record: 59.9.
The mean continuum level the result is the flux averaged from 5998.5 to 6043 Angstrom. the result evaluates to 63.8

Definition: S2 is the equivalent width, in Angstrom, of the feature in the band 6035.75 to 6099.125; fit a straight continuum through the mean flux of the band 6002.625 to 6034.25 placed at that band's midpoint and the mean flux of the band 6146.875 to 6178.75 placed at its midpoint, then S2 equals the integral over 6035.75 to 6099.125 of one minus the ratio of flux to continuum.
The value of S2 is 0.53 Angstrom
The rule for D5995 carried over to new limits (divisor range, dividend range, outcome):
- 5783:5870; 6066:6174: 1.22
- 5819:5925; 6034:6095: 1.15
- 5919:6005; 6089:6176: 1.02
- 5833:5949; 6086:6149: 1.11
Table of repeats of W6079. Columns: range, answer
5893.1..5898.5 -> 59.9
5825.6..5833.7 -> 44.2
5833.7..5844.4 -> 50.9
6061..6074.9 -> 61.9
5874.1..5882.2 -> 56.3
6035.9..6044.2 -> 62.5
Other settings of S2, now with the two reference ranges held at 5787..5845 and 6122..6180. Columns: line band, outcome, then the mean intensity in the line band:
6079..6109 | -1.2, 62.6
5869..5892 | -2.5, 57.4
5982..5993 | -1.3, 62.6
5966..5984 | -3.7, 66.8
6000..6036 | -4.4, 64.2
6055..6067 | -1.1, 64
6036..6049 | -1.3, 64.1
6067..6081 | -0.3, 60.6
